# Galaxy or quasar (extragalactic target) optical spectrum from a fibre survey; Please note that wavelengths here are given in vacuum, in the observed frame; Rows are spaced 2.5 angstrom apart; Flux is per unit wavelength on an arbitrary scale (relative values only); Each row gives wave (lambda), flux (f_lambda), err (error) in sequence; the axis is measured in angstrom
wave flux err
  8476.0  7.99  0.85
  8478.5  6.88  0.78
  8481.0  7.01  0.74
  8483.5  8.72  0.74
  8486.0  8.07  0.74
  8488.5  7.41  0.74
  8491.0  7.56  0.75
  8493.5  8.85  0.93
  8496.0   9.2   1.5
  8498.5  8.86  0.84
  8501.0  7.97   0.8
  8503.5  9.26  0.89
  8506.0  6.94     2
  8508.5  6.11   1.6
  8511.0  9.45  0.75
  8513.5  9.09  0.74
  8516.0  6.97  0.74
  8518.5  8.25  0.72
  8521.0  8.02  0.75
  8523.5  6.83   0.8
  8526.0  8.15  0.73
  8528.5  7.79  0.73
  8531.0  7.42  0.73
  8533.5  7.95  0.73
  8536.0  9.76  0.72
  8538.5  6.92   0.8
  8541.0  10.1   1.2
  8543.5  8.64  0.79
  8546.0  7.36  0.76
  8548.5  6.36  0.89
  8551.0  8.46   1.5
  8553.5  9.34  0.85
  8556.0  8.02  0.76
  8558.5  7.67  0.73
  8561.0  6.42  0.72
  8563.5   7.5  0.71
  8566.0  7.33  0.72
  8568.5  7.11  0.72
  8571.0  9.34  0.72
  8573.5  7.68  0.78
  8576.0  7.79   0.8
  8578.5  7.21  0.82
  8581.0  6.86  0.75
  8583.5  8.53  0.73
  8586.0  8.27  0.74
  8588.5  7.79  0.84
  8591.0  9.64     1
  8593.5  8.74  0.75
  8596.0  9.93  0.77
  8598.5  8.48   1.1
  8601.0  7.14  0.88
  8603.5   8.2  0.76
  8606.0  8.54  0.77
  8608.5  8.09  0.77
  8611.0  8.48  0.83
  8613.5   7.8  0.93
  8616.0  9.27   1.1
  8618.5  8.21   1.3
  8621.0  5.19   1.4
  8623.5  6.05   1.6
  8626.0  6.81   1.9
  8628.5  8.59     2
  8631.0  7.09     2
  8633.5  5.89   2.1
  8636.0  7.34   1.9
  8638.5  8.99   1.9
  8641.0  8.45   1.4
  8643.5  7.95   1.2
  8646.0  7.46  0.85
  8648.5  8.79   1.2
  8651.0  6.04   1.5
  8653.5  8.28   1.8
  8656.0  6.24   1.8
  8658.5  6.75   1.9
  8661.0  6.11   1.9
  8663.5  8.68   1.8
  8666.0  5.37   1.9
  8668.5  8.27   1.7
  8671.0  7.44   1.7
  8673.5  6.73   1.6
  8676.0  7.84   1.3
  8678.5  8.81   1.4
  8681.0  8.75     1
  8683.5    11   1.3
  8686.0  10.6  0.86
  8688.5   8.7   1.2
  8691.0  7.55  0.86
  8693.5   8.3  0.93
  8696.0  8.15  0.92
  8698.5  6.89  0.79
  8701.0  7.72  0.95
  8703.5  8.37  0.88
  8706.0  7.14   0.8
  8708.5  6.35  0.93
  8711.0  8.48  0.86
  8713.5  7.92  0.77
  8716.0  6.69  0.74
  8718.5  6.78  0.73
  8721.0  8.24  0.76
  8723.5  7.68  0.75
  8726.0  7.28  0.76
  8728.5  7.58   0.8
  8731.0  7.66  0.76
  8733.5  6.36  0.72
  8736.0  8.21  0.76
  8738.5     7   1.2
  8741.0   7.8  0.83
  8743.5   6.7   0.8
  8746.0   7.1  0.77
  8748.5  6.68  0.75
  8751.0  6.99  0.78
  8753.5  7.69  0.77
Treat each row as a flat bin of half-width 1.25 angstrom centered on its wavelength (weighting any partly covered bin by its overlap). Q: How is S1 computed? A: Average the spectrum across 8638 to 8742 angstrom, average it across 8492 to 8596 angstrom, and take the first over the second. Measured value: 0.96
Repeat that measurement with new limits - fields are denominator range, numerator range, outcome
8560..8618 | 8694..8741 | 0.93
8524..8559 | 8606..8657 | 0.93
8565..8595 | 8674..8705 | 1.06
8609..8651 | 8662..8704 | 1.07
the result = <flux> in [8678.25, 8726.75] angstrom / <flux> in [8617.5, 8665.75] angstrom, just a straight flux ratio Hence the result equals 1.11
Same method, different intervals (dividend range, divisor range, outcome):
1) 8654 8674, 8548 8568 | 0.91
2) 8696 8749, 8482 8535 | 0.92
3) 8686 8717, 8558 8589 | 1.02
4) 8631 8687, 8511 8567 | 0.98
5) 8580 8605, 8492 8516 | 1.01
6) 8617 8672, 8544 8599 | 0.91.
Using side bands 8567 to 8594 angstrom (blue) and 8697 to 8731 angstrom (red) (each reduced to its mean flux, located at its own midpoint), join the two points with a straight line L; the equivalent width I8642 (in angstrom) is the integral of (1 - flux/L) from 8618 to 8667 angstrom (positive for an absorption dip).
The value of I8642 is 3.7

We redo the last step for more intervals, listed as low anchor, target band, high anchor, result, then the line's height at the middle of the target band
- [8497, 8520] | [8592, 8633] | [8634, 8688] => 0.4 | 7.96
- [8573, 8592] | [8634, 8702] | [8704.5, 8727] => -2.4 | 7.61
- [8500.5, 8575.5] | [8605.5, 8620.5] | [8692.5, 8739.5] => -0.9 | 7.76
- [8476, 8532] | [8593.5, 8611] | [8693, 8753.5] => -1.6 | 7.71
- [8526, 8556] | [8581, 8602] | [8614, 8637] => -2.5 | 7.58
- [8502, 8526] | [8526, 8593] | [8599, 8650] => -1.4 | 7.82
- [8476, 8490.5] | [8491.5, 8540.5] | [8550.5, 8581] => -2.7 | 7.69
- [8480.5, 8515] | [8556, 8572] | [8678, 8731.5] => 1.1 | 8.14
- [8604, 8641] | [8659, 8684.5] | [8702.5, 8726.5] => -0.9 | 7.56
